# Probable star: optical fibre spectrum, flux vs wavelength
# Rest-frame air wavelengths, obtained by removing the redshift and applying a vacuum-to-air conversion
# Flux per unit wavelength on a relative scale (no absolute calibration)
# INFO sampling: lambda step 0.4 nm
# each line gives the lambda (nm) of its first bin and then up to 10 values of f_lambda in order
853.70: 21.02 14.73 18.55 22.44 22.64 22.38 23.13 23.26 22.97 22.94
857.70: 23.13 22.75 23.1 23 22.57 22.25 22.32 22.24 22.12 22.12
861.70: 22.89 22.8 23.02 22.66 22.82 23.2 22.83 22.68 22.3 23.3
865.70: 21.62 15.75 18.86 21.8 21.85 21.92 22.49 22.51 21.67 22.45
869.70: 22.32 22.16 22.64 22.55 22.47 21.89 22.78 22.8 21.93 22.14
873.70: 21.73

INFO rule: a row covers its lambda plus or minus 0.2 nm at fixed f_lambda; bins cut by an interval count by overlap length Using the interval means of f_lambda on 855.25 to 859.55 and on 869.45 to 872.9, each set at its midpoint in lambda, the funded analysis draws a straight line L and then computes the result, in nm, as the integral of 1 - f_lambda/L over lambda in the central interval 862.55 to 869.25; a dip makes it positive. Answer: 0.236 nm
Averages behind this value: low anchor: 22.9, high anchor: 22.4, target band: 21.8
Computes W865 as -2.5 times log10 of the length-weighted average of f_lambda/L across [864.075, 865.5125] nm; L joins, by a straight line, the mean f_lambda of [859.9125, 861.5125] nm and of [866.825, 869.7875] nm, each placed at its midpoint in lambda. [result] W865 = -0.03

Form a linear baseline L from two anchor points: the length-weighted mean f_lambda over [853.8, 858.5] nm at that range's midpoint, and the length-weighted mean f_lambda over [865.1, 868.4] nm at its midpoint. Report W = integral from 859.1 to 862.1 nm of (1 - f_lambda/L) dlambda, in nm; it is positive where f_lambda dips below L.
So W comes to -0.13 nm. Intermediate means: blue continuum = 21.8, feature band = 22.4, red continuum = 21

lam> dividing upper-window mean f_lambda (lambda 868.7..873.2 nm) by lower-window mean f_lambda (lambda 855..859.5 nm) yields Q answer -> 0.98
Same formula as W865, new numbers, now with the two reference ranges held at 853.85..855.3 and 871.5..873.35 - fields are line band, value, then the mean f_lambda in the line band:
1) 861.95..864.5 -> -0.11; 22.9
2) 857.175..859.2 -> -0.16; 23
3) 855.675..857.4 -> -0.18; 23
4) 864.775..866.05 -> -0.03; 21.6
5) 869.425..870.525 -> -0.02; 22.3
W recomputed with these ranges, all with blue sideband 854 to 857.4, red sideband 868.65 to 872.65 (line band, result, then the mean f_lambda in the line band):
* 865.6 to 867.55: 0.20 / 19.9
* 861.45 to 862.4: -0.04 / 22.8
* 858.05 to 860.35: -0.09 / 22.7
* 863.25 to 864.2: -0.04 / 23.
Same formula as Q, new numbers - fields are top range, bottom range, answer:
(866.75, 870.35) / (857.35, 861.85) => 0.98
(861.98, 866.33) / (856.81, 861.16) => 0.97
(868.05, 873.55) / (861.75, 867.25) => 1.02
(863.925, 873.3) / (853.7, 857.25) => 1.03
